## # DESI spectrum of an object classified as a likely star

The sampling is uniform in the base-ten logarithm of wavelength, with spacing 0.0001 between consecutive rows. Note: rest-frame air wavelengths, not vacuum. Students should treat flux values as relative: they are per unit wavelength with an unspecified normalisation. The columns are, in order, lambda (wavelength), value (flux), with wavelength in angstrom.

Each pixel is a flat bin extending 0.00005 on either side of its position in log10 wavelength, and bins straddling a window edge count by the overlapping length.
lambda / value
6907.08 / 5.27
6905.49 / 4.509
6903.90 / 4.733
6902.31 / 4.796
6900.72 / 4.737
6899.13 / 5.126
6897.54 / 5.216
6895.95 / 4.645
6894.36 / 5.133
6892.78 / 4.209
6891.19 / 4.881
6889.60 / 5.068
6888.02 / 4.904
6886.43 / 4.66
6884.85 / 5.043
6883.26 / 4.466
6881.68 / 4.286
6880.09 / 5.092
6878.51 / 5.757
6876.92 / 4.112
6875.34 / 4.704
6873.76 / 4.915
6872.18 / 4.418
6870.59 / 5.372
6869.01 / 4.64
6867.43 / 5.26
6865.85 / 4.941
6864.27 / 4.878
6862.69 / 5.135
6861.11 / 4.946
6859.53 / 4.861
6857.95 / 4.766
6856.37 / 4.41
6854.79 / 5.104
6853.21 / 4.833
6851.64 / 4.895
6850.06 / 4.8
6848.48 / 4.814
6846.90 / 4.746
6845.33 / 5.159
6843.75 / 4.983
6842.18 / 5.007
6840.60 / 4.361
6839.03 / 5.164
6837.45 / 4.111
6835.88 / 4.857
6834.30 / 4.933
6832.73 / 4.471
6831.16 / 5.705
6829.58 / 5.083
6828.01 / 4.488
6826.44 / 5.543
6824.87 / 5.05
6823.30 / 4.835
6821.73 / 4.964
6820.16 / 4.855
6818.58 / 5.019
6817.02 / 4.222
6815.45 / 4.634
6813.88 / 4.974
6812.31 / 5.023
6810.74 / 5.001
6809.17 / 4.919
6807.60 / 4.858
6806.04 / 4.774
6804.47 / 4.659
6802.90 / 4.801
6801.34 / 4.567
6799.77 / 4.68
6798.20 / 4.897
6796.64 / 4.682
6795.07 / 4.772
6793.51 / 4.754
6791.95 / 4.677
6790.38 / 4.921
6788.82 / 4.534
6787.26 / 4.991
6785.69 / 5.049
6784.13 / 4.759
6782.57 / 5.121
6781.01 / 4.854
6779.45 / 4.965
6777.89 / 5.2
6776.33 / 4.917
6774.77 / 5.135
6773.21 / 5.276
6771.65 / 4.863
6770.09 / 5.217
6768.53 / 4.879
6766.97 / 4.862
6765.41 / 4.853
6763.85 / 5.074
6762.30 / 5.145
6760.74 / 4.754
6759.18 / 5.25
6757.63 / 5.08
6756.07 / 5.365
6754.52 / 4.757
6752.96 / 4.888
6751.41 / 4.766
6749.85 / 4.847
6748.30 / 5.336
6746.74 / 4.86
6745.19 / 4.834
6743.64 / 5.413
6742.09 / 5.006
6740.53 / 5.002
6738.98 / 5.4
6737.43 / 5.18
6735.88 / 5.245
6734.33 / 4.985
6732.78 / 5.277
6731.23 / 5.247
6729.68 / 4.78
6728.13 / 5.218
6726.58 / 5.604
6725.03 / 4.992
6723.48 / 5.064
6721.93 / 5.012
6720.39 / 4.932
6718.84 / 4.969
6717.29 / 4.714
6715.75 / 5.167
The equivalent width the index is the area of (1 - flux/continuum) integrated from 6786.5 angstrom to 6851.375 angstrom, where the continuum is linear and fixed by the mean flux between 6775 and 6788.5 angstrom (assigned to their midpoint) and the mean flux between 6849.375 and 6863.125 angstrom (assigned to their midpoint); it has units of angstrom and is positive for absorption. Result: 1.0 angstrom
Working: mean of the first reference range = 4.97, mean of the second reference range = 4.85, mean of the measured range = 4.84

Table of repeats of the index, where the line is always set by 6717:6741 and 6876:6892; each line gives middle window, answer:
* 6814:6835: 0.10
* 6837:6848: 0.20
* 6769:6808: 0.97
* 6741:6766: 0.25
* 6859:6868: -0.26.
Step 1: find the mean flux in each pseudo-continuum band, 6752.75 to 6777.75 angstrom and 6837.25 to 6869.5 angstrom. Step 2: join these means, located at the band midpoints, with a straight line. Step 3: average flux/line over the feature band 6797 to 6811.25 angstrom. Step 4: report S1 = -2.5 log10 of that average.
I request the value 0.04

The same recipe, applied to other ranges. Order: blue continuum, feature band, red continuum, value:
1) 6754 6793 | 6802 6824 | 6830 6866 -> 0.02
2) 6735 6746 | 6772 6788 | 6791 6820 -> -0.02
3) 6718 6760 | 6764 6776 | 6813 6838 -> 0.00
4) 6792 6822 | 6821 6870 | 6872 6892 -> -0.02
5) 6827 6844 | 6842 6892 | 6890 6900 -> 0.00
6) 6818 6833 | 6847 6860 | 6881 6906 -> 0.03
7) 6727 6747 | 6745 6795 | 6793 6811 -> 0.00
